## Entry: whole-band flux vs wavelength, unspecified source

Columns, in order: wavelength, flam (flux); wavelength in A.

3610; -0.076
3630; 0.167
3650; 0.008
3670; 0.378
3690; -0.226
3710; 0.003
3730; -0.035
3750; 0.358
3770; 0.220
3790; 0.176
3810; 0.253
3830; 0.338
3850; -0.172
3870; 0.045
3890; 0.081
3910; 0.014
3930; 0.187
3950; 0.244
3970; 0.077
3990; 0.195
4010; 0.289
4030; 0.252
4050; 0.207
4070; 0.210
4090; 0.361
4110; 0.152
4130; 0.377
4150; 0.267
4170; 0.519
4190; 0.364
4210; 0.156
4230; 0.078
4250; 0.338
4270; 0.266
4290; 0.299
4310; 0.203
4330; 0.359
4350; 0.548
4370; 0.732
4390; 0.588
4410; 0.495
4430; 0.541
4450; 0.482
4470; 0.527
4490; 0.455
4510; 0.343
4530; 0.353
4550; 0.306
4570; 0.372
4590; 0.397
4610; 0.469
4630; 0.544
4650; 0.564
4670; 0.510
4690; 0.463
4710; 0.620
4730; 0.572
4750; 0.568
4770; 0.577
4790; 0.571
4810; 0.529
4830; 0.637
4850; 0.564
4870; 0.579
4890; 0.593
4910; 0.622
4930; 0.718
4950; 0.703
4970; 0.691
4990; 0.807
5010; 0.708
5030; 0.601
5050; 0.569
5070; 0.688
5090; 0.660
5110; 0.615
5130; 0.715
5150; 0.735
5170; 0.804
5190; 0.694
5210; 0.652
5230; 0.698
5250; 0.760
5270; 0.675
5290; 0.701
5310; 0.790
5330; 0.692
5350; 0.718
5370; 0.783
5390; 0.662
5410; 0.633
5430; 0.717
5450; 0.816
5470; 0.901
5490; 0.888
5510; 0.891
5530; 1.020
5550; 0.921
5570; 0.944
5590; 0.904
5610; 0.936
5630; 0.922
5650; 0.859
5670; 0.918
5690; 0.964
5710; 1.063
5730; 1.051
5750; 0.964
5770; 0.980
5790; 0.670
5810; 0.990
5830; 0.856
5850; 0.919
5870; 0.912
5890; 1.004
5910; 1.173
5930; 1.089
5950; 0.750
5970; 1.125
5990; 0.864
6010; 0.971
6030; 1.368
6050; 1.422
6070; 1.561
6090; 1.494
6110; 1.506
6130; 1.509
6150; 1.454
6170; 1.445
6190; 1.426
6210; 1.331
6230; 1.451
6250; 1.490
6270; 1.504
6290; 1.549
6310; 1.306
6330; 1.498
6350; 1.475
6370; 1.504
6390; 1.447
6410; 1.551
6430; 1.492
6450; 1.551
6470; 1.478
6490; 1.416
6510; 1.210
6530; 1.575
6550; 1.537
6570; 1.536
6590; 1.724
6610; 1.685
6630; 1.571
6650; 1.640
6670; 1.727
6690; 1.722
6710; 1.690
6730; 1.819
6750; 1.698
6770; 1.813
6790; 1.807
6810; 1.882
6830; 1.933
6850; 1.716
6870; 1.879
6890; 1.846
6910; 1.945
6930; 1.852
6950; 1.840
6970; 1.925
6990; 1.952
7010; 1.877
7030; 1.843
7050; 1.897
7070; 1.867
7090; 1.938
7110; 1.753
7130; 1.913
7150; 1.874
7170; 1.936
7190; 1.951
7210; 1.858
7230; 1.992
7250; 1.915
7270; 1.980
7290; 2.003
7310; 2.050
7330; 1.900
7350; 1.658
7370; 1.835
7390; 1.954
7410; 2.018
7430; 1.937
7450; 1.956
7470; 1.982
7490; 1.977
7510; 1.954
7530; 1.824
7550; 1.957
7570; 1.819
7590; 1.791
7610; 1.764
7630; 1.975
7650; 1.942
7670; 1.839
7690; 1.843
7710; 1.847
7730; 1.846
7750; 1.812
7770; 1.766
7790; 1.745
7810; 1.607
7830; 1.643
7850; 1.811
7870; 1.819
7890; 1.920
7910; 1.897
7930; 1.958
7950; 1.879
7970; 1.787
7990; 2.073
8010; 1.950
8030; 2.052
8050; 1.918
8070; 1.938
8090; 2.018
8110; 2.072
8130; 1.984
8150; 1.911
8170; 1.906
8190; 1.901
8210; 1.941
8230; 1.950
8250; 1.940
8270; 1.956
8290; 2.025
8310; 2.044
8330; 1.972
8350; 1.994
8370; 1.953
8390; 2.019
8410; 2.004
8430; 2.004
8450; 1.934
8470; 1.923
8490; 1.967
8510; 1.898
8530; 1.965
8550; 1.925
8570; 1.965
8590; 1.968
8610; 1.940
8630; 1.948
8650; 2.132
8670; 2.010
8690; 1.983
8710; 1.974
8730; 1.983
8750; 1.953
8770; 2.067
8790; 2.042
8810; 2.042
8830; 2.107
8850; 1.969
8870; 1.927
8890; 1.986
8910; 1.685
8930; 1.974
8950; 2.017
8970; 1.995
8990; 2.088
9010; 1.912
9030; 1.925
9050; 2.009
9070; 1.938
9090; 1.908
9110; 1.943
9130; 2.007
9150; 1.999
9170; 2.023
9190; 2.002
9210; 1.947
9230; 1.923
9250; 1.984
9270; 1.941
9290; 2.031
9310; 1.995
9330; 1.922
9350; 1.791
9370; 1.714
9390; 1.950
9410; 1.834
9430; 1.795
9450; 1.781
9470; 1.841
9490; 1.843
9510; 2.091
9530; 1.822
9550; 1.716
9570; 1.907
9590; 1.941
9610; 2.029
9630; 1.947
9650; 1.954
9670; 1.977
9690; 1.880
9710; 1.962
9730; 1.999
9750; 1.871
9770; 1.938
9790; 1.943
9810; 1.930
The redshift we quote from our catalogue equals 0.511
